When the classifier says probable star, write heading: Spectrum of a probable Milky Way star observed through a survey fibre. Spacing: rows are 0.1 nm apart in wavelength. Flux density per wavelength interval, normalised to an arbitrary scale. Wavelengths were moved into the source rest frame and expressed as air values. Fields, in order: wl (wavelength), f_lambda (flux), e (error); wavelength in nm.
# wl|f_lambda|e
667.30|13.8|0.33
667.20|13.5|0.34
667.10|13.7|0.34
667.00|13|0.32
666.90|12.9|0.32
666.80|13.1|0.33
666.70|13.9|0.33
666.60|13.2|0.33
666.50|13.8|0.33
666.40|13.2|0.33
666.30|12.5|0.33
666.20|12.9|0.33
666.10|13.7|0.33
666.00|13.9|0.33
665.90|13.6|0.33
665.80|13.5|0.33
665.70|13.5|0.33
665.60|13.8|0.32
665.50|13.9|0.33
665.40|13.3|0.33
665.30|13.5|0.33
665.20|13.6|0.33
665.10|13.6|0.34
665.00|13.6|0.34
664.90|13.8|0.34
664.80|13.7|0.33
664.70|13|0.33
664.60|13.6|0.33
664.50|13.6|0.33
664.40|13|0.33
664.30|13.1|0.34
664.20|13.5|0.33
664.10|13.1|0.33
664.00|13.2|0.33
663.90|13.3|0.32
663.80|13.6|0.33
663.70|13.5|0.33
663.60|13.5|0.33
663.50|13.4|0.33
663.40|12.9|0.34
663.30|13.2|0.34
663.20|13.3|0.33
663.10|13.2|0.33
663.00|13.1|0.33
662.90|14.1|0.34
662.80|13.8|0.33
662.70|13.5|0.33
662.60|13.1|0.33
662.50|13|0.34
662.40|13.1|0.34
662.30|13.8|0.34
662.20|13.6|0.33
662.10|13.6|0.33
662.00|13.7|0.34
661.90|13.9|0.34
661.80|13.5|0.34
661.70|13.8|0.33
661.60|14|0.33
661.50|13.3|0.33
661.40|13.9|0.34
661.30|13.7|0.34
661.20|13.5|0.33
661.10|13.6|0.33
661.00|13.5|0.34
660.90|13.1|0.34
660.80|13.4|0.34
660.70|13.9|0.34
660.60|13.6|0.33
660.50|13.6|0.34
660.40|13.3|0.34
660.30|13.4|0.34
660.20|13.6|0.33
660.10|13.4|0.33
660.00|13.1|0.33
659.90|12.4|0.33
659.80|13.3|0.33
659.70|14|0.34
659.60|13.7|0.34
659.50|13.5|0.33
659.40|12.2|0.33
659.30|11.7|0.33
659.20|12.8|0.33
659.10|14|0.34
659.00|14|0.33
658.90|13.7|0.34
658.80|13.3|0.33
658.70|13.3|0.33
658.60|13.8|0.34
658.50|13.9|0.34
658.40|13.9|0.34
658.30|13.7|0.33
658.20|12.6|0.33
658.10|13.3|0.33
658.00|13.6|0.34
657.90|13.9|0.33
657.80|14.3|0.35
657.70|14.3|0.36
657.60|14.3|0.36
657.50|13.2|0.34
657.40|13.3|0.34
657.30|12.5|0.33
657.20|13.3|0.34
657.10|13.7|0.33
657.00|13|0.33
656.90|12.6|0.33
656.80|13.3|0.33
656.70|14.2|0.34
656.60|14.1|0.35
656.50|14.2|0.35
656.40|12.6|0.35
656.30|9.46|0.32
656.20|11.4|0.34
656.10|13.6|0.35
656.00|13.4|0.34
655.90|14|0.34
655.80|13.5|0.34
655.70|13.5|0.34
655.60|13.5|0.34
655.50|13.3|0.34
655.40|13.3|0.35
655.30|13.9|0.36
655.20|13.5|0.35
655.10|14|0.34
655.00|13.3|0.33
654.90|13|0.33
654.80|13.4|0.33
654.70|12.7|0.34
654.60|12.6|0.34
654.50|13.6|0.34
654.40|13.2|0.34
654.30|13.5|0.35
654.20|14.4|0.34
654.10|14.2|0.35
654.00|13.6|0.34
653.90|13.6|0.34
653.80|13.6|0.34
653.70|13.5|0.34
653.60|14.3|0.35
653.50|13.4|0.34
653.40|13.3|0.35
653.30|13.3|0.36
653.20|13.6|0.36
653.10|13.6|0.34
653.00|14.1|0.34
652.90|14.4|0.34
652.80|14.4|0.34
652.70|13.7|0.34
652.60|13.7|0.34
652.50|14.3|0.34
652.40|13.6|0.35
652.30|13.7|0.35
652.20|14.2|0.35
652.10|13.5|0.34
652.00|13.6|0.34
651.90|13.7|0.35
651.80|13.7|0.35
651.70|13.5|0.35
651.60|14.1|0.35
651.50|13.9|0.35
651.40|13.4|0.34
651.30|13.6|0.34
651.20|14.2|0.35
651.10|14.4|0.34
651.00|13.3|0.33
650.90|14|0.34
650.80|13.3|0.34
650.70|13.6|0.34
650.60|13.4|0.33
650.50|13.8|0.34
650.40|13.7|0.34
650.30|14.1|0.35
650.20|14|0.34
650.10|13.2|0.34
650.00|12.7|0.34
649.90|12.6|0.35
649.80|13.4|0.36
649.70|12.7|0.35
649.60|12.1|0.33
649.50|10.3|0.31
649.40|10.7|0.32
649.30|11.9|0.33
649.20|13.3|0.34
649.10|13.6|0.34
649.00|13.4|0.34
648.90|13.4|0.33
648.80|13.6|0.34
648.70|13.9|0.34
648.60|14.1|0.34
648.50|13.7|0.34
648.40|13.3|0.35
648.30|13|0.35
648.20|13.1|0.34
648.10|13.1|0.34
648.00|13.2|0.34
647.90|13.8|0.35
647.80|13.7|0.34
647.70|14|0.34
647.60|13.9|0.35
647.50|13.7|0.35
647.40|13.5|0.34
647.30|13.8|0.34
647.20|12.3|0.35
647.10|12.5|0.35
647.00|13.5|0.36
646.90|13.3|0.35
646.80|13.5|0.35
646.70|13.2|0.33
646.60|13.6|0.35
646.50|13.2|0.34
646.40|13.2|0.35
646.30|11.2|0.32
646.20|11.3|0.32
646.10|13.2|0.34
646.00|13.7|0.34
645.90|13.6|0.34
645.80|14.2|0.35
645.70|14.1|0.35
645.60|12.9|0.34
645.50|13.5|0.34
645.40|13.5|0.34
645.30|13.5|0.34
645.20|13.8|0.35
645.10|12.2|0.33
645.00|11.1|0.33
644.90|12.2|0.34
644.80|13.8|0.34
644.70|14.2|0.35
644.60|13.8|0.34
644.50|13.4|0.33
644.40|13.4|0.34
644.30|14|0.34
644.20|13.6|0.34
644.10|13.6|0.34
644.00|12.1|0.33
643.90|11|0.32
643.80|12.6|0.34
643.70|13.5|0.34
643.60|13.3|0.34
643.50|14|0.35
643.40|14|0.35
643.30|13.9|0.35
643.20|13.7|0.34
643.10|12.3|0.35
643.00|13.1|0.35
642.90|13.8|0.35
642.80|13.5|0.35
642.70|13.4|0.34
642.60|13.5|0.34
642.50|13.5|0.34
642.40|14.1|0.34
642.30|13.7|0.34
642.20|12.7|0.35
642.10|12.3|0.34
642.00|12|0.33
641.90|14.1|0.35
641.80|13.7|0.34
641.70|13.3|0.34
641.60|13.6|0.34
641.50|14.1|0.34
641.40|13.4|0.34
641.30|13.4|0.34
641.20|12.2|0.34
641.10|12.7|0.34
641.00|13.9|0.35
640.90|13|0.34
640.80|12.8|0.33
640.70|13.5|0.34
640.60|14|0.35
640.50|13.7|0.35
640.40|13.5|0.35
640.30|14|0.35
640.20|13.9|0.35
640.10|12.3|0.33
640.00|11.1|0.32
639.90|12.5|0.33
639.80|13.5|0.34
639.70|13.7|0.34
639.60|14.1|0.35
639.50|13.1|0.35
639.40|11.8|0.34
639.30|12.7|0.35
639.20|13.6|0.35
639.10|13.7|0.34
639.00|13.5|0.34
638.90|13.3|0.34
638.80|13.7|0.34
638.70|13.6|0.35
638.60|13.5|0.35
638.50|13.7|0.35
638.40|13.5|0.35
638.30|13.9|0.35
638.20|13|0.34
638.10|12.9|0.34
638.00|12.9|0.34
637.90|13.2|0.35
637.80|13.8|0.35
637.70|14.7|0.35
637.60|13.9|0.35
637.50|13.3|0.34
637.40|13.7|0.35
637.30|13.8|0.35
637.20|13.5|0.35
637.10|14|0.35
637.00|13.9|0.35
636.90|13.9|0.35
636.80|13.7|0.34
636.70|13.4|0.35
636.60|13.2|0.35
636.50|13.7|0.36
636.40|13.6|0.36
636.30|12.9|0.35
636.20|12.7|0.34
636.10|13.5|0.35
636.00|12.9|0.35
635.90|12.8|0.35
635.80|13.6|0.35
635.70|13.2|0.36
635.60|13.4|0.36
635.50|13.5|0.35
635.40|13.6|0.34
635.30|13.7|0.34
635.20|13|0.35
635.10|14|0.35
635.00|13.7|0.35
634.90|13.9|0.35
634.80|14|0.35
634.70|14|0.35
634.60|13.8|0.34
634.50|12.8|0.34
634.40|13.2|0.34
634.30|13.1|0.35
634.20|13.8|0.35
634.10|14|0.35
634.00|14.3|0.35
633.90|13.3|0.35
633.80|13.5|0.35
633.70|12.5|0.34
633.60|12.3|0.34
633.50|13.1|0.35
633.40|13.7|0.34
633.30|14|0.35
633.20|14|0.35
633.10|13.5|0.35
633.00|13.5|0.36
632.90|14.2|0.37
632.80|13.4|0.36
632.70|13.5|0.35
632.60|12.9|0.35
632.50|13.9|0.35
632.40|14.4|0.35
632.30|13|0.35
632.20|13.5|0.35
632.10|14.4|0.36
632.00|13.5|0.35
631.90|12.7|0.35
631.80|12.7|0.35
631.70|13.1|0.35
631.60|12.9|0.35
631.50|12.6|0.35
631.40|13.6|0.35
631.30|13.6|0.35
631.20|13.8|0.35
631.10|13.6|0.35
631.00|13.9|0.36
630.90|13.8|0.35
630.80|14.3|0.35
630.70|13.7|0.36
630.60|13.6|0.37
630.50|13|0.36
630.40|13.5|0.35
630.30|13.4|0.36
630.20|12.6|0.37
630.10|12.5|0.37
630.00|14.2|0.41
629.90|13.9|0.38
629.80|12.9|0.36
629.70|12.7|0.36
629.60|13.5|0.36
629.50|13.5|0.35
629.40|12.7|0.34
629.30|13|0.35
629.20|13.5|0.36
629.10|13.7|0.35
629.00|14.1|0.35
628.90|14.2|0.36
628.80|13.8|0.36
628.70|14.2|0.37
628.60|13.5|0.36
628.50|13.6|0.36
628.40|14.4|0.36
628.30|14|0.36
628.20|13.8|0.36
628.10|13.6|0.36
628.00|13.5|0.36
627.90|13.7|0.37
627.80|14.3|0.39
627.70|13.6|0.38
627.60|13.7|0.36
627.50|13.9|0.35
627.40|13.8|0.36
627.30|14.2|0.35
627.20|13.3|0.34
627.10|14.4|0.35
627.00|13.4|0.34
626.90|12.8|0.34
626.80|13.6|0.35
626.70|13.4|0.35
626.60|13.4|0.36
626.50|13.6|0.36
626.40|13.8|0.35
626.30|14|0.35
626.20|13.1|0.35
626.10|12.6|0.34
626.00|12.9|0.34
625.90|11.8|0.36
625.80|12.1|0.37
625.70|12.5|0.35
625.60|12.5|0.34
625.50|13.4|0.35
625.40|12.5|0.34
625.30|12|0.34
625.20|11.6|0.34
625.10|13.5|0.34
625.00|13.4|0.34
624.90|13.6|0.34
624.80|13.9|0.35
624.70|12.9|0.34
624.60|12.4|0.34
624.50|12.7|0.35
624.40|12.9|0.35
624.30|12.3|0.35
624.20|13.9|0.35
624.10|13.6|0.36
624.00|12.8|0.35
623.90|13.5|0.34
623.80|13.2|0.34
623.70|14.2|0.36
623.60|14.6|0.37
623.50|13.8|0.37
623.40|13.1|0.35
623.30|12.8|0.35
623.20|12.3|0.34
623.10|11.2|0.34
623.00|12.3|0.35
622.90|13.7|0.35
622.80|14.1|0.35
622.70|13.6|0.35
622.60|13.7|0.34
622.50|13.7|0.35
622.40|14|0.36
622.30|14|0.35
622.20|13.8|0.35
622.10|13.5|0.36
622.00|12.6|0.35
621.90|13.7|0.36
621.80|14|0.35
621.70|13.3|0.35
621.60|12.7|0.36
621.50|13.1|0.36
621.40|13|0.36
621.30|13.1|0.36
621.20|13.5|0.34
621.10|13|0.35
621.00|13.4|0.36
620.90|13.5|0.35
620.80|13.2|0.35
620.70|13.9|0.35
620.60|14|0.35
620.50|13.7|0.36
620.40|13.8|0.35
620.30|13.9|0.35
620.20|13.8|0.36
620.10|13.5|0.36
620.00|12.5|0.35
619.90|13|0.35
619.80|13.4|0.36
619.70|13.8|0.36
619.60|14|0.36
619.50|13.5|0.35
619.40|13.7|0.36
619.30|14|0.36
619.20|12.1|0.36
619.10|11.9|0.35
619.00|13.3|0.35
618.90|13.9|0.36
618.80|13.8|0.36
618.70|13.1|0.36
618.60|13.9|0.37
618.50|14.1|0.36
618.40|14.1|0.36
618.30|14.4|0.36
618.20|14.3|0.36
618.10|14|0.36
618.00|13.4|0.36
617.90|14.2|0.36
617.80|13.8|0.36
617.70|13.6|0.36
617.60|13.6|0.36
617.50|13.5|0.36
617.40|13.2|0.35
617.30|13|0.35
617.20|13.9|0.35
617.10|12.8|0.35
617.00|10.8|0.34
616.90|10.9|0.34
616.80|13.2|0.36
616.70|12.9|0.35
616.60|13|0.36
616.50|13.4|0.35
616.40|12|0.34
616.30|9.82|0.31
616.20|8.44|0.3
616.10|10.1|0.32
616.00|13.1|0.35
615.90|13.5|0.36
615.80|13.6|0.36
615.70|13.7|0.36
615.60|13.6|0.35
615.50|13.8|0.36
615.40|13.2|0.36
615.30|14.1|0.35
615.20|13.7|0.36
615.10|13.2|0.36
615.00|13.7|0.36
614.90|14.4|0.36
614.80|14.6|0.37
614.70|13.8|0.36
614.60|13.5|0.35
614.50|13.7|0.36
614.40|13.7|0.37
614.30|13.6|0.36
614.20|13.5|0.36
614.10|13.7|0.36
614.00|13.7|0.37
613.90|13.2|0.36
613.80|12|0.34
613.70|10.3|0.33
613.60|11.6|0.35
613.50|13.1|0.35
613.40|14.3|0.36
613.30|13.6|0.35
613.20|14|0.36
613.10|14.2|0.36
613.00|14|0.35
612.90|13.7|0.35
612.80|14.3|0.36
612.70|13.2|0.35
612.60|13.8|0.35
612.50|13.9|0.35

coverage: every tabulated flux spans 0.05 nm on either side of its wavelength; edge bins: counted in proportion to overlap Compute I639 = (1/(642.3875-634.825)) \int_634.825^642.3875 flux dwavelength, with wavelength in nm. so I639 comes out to 13.4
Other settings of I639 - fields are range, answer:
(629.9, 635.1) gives 13.5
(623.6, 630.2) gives 13.3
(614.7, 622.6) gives 13.3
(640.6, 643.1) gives 13.3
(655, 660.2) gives 13.3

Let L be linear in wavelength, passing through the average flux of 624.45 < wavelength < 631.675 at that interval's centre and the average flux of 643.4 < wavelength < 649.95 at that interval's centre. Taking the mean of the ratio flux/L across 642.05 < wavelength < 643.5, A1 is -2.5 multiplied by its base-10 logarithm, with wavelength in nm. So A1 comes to -0.02 mag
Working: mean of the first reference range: 13.4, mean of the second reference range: 13.1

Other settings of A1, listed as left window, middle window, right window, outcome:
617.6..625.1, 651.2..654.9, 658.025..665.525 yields -0.02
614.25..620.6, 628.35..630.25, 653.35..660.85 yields -0.02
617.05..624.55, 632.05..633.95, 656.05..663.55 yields -0.01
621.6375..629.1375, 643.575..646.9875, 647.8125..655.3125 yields 0.03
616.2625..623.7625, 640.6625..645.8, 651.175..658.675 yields 0.02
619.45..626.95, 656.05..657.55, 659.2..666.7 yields 0.04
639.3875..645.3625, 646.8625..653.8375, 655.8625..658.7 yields -0.01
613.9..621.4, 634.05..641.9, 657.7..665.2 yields 0.00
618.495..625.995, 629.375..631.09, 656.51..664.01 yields -0.01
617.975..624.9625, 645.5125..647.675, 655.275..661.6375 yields 0.01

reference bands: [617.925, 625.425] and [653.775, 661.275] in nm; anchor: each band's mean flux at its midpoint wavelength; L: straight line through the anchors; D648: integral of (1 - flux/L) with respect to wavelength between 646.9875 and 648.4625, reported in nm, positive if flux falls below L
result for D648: 0.00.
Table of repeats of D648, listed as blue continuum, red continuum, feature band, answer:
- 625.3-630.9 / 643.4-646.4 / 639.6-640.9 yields -0.002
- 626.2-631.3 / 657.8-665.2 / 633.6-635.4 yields 0.007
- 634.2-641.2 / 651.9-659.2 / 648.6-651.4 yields 0.055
